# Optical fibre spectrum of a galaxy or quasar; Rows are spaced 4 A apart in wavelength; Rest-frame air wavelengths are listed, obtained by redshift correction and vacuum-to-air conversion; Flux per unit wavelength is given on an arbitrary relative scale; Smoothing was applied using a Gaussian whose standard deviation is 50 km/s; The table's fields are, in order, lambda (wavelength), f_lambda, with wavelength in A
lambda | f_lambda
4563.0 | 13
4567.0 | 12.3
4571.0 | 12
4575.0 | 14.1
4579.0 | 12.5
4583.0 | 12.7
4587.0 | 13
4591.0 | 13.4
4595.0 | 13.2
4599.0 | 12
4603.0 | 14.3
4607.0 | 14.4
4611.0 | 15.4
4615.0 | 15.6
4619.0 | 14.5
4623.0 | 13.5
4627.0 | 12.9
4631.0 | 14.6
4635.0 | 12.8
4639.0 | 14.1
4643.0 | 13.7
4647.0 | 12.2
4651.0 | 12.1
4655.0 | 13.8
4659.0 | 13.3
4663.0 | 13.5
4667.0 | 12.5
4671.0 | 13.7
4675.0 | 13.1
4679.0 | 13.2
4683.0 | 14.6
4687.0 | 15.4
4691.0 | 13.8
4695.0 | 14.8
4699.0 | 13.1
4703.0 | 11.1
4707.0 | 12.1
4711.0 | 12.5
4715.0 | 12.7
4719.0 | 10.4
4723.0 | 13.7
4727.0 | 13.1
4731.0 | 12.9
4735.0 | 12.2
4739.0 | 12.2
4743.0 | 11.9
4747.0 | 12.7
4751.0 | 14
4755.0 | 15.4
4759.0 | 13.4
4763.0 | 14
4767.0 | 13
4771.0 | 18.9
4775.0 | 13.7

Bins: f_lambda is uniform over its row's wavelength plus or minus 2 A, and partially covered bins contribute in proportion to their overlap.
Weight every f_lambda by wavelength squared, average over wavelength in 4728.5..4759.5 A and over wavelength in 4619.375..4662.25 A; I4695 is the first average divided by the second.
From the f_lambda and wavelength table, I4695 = 1.02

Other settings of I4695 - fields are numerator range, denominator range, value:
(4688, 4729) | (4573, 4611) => 1.00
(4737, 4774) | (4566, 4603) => 1.16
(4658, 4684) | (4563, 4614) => 1.04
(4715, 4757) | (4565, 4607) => 1.05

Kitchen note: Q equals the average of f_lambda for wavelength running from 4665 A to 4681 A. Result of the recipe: 13.1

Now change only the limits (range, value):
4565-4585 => 12.7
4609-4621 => 15.2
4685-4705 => 13.6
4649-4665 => 13.2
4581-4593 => 13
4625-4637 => 13.4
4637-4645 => 13.9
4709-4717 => 12.6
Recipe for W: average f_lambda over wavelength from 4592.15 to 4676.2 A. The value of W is 13.6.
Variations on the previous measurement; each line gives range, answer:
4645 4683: 13.1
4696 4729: 12.4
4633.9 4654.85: 13.1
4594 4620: 14.2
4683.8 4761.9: 13.1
